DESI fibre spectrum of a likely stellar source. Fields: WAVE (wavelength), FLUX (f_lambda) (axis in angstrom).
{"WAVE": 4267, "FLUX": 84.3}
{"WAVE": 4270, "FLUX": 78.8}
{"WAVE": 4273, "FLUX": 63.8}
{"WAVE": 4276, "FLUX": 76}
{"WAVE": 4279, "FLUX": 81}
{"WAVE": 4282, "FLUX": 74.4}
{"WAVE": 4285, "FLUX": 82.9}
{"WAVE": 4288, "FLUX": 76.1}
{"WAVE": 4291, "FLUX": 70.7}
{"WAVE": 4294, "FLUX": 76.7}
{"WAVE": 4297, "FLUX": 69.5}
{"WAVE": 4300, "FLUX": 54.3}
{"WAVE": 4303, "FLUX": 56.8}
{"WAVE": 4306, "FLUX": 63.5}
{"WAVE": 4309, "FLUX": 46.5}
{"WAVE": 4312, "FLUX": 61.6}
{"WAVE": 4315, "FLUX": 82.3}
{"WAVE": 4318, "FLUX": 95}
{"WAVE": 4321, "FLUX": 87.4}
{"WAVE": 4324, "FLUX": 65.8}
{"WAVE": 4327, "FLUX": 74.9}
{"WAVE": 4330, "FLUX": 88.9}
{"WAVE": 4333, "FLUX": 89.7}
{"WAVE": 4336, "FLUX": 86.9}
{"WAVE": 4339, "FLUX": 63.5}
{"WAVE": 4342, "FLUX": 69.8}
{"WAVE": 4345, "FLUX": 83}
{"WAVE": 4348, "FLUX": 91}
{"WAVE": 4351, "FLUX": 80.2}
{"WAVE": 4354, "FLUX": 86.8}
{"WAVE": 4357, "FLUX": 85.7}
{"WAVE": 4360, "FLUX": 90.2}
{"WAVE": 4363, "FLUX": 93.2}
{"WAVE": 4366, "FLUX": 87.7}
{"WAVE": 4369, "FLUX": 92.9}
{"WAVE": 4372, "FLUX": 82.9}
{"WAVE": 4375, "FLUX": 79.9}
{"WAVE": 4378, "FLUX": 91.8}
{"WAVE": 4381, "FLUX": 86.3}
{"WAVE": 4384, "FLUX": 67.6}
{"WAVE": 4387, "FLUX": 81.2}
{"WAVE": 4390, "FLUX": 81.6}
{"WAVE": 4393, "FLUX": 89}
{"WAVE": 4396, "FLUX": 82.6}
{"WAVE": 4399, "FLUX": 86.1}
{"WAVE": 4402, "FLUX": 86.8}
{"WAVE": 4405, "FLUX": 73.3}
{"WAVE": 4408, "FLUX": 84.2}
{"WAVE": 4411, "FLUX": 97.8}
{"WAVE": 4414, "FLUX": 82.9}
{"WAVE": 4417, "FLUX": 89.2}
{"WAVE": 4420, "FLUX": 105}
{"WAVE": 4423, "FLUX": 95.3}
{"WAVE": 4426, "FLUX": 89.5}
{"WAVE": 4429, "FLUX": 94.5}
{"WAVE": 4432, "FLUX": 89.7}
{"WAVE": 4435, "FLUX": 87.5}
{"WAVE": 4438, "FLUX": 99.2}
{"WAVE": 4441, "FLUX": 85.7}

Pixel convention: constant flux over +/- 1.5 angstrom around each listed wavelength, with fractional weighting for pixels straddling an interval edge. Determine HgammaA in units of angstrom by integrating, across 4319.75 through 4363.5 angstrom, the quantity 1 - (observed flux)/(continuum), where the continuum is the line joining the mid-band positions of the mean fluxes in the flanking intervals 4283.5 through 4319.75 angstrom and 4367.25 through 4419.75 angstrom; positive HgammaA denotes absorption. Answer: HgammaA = -3.3 angstrom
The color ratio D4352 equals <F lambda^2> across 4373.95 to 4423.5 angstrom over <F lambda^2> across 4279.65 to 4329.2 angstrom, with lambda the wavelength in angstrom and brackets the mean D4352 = 1.25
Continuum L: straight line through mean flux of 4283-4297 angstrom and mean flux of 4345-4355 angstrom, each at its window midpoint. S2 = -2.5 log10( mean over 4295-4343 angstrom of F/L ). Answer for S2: 0.118 mag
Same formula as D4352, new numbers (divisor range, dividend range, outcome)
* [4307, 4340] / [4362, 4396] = 1.13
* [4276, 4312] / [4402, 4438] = 1.40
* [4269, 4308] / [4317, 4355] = 1.18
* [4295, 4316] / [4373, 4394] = 1.38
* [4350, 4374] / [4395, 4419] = 1.00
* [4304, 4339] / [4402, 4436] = 1.24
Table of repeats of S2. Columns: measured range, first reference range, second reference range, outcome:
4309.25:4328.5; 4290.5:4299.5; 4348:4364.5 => 0.020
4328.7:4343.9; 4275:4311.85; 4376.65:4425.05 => -0.057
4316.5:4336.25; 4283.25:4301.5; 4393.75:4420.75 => -0.103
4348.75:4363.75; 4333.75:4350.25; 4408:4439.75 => -0.069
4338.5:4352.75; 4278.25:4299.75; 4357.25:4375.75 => 0.077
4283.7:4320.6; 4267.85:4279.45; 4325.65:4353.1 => 0.109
